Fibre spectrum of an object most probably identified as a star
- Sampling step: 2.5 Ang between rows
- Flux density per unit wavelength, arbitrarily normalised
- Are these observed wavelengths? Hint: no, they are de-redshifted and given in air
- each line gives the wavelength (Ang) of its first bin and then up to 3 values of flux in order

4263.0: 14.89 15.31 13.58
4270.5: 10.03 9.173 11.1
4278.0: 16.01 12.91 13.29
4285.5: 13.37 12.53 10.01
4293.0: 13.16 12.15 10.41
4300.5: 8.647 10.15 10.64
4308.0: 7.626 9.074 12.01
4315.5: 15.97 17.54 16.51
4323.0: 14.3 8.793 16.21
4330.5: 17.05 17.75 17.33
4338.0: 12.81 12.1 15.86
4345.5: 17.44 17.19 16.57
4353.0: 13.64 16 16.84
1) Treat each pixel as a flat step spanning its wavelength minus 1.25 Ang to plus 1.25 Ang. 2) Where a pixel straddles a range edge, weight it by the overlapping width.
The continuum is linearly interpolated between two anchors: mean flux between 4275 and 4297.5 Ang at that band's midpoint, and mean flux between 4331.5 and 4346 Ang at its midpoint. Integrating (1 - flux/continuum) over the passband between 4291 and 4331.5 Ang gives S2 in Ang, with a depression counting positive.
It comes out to 4.7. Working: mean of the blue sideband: 12.7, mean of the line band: 12.4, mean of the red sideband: 15.5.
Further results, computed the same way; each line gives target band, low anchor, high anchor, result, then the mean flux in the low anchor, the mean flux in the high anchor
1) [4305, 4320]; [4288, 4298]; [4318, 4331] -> 1.3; 11.7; 14.7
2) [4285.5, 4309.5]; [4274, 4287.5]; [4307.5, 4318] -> 3.7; 13.2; 12.2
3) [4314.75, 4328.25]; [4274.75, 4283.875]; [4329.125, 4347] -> 0.3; 13.5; 15.8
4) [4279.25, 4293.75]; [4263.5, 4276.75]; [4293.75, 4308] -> -1.9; 12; 10.3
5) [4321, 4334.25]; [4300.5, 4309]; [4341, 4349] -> -1.5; 9.4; 16.4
